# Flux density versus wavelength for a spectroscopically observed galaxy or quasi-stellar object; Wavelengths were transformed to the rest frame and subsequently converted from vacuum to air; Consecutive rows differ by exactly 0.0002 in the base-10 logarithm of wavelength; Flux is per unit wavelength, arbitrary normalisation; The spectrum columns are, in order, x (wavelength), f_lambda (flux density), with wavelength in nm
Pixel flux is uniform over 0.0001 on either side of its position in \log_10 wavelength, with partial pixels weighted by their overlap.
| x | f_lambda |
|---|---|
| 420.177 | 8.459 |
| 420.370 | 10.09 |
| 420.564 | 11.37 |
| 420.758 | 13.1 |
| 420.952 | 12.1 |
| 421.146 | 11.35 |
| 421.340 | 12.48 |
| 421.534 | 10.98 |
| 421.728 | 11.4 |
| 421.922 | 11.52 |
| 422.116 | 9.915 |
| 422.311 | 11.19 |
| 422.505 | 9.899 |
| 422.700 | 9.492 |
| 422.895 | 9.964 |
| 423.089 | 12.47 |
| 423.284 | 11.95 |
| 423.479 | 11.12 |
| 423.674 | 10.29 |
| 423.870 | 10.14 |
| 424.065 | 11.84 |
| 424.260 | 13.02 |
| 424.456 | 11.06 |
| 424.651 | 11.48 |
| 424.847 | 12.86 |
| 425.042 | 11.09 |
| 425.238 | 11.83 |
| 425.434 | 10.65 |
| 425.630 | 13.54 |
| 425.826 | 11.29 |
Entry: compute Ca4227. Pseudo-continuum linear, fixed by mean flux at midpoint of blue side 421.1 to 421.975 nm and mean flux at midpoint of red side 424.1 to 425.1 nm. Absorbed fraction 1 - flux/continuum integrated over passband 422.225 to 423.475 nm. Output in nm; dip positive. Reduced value 0.094 nm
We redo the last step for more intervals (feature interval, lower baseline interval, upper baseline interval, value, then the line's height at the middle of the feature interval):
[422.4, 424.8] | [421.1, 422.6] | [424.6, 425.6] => 0.07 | 11.4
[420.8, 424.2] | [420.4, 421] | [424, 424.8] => 0.23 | 11.9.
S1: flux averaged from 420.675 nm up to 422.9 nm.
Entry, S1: 11.1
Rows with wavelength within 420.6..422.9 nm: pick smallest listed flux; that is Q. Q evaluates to 9.492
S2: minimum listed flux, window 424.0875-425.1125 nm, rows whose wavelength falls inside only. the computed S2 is 11.06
